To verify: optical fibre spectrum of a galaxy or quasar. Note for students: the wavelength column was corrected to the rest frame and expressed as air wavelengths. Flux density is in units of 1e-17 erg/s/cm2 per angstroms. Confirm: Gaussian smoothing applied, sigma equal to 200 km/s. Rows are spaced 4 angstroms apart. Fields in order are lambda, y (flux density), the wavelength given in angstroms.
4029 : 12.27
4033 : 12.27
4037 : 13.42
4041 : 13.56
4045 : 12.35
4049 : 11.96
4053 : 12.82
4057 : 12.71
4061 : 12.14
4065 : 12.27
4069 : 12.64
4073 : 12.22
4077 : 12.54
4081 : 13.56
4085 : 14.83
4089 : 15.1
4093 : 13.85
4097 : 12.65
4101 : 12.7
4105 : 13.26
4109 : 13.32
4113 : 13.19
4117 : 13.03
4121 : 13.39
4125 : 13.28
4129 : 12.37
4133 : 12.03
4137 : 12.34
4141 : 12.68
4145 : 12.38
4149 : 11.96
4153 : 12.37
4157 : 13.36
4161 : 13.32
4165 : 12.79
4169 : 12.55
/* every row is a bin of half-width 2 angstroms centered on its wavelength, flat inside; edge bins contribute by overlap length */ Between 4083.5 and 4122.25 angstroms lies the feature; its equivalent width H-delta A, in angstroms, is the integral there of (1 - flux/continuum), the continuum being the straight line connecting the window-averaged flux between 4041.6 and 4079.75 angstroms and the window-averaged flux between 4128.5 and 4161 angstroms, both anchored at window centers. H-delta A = -3.2 angstroms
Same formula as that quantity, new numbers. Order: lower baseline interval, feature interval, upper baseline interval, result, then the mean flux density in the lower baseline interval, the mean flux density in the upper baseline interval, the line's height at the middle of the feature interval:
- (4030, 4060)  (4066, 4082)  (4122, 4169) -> 0.0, 12.7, 12.6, 12.7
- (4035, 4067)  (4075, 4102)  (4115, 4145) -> -2.0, 12.7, 12.7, 12.7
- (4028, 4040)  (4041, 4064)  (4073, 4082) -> 0.5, 12.8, 12.8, 12.8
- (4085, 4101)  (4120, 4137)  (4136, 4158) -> 0.4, 13.8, 12.5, 12.9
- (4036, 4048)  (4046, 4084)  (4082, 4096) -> 3.0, 13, 14.4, 13.7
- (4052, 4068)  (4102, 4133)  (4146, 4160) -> -1.2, 12.5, 12.6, 12.6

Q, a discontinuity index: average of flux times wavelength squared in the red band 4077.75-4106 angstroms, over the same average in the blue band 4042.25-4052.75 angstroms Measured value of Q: 1.13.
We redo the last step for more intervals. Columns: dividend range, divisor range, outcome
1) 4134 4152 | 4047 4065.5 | 1.04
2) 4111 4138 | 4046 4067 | 1.07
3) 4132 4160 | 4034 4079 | 1.04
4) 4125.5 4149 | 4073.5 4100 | 0.93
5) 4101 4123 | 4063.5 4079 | 1.08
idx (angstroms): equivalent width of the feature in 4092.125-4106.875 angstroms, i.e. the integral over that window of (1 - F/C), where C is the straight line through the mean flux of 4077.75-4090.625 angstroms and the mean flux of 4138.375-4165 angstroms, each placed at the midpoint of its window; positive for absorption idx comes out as 0.9 angstroms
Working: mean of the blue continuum 14.3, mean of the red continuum 12.7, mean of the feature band 13.1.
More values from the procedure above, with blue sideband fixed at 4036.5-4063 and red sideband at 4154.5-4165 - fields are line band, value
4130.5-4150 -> 1.19 angstroms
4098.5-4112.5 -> -0.17 angstroms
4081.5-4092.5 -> -1.52 angstroms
